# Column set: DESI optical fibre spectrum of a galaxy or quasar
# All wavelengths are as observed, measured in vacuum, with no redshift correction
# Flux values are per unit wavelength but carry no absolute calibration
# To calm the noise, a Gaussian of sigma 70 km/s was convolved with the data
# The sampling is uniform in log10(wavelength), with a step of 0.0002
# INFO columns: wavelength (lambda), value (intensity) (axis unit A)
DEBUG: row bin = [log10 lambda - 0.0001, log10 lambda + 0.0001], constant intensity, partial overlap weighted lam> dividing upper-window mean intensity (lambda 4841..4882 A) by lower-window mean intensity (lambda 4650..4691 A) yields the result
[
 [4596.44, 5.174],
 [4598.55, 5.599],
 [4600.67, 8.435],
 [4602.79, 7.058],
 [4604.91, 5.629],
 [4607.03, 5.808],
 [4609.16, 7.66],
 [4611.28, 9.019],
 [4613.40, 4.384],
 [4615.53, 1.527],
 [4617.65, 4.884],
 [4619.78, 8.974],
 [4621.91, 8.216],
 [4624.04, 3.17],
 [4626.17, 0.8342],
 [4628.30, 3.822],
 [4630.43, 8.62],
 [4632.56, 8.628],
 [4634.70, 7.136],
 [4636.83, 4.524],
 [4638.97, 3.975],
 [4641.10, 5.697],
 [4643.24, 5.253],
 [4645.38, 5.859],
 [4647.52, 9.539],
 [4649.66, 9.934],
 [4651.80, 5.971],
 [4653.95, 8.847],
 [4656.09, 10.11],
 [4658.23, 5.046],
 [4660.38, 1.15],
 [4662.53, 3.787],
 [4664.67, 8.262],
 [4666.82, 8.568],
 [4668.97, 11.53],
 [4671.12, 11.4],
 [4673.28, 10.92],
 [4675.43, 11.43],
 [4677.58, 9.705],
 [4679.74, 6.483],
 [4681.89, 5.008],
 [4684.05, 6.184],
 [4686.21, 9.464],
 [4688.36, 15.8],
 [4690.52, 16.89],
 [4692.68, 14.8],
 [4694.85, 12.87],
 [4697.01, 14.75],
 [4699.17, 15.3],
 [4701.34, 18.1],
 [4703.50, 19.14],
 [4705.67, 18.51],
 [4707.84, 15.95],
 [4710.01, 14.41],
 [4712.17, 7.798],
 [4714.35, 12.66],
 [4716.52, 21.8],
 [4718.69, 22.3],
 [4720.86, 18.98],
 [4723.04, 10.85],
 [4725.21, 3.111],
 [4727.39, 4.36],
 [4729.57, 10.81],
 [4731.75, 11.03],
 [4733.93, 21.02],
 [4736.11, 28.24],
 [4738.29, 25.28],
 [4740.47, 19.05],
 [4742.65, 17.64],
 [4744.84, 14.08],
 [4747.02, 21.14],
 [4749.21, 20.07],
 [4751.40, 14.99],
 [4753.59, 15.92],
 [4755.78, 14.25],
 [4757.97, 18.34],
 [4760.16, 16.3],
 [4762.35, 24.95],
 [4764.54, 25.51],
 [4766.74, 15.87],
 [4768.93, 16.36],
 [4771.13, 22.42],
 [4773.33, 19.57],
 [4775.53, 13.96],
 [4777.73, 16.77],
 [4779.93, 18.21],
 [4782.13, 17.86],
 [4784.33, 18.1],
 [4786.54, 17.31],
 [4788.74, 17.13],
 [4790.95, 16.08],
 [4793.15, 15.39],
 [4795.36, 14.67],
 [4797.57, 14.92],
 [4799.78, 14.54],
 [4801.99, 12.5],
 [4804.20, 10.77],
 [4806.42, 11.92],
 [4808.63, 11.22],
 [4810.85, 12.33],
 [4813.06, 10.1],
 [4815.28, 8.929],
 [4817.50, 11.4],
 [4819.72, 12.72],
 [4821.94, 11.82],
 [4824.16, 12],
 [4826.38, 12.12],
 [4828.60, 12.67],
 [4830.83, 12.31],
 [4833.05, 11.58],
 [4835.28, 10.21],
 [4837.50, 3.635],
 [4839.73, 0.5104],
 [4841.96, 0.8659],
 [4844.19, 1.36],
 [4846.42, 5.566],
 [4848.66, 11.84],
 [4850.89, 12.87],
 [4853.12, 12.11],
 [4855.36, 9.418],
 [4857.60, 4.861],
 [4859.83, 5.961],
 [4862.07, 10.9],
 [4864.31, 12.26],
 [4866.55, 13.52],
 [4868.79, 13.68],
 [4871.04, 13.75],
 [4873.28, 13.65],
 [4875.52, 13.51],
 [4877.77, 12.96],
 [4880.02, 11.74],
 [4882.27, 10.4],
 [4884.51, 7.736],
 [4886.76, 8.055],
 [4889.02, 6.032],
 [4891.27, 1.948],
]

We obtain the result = 1.16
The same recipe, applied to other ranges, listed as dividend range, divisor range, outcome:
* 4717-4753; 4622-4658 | 2.58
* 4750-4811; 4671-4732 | 1.28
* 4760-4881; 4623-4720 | 1.27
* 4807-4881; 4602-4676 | 1.50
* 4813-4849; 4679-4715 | 0.66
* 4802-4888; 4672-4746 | 0.71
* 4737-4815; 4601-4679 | 2.42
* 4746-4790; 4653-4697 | 1.91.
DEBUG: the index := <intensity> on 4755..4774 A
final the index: 19.4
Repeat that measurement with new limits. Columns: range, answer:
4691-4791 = 16.8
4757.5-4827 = 15.4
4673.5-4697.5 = 11.1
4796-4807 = 13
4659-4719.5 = 12.3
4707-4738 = 14.8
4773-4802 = 16.3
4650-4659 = 7.78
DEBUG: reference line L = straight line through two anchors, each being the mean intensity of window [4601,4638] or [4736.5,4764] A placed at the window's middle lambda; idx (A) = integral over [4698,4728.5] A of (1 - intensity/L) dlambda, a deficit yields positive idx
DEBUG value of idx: 1.0 A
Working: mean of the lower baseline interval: 5.92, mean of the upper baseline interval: 18.9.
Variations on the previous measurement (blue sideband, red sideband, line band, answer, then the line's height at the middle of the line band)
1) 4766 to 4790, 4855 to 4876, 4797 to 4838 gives 8.9 A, 14.7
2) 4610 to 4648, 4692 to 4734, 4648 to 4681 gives 3.9 A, 9.34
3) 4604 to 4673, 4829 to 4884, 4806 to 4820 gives -3.3 A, 8.98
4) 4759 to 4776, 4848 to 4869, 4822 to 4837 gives 2.2 A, 13.5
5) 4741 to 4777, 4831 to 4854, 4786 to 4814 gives -1.8 A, 12.8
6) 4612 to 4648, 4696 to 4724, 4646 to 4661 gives 2.0 A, 8.69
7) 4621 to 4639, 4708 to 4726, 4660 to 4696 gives 2.3 A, 10.3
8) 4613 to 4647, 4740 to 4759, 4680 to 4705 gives -3.4 A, 11.6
